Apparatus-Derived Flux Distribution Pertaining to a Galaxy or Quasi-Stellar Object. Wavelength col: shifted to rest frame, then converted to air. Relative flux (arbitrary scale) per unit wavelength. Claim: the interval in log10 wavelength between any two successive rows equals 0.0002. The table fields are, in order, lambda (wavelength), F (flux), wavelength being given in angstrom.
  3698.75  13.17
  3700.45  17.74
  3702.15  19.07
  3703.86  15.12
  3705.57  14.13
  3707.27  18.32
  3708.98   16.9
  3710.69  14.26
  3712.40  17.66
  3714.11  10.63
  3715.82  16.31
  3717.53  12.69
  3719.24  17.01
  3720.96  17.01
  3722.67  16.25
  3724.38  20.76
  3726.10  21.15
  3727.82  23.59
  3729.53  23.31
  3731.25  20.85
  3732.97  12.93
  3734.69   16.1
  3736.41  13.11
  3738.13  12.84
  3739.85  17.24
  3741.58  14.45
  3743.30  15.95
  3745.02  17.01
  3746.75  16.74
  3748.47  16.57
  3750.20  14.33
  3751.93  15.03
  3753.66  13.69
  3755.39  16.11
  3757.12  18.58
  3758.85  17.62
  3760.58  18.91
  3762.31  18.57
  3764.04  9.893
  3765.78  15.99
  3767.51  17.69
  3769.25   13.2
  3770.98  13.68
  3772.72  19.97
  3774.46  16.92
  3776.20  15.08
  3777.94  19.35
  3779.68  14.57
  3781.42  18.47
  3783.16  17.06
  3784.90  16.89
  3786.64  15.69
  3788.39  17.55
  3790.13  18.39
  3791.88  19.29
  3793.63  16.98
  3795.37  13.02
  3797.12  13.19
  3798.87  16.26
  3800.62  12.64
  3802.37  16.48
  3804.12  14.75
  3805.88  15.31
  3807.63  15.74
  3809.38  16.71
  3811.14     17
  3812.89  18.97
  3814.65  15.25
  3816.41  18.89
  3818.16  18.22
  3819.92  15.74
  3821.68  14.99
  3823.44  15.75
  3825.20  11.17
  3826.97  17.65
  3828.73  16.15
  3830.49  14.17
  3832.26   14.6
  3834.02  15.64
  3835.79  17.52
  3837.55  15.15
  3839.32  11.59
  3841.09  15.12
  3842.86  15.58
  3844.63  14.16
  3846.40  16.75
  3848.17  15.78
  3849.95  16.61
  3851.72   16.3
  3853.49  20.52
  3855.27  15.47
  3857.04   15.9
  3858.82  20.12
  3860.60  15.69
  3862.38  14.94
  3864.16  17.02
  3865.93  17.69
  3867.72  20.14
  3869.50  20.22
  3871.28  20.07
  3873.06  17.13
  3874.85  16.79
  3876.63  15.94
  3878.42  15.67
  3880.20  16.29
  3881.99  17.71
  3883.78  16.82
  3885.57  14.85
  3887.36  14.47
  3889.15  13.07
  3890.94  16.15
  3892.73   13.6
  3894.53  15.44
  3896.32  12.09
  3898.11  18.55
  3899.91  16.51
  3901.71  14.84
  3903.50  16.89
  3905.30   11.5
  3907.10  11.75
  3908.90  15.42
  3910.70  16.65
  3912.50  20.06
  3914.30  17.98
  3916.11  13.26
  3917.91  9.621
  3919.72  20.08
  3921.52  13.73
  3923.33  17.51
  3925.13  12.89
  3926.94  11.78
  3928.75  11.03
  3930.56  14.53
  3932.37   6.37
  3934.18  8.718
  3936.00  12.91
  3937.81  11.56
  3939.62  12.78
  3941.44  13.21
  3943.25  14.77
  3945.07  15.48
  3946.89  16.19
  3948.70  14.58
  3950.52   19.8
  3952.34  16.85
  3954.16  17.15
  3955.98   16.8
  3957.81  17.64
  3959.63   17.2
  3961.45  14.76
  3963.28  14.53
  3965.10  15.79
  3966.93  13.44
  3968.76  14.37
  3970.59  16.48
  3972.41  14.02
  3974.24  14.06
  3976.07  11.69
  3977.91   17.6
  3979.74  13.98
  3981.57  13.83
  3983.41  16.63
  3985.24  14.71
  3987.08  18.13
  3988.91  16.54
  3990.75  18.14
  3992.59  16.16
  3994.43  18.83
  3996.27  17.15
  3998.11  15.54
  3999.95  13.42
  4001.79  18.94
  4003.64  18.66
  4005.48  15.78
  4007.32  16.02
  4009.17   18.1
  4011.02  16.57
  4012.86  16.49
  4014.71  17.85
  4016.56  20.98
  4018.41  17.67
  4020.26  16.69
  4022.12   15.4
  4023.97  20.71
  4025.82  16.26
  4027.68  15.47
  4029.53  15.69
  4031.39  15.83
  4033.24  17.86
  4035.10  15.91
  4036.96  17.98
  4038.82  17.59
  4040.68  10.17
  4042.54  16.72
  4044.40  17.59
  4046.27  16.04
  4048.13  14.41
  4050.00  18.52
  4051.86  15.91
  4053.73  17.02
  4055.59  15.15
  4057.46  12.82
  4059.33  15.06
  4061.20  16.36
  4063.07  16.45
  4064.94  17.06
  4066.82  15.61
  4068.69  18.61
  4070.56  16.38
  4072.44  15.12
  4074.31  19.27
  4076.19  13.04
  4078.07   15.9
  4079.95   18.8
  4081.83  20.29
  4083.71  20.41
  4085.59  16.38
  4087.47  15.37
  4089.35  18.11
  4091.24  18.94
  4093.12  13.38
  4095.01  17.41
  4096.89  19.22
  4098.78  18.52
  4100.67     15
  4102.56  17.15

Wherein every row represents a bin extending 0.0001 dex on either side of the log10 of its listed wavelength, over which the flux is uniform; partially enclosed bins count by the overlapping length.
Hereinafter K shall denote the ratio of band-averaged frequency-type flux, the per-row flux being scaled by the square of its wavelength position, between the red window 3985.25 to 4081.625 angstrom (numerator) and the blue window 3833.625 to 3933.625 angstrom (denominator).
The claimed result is 1.15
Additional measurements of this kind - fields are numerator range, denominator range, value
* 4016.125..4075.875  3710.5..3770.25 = 1.17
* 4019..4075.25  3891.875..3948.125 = 1.23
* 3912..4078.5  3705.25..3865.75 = 1.08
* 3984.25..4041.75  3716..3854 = 1.16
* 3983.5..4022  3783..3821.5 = 1.16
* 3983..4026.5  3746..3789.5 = 1.19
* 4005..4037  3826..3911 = 1.15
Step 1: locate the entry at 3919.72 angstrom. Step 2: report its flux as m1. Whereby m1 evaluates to 20.08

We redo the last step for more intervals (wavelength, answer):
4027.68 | 15.47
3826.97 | 17.65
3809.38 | 16.71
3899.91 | 16.51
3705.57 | 14.13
